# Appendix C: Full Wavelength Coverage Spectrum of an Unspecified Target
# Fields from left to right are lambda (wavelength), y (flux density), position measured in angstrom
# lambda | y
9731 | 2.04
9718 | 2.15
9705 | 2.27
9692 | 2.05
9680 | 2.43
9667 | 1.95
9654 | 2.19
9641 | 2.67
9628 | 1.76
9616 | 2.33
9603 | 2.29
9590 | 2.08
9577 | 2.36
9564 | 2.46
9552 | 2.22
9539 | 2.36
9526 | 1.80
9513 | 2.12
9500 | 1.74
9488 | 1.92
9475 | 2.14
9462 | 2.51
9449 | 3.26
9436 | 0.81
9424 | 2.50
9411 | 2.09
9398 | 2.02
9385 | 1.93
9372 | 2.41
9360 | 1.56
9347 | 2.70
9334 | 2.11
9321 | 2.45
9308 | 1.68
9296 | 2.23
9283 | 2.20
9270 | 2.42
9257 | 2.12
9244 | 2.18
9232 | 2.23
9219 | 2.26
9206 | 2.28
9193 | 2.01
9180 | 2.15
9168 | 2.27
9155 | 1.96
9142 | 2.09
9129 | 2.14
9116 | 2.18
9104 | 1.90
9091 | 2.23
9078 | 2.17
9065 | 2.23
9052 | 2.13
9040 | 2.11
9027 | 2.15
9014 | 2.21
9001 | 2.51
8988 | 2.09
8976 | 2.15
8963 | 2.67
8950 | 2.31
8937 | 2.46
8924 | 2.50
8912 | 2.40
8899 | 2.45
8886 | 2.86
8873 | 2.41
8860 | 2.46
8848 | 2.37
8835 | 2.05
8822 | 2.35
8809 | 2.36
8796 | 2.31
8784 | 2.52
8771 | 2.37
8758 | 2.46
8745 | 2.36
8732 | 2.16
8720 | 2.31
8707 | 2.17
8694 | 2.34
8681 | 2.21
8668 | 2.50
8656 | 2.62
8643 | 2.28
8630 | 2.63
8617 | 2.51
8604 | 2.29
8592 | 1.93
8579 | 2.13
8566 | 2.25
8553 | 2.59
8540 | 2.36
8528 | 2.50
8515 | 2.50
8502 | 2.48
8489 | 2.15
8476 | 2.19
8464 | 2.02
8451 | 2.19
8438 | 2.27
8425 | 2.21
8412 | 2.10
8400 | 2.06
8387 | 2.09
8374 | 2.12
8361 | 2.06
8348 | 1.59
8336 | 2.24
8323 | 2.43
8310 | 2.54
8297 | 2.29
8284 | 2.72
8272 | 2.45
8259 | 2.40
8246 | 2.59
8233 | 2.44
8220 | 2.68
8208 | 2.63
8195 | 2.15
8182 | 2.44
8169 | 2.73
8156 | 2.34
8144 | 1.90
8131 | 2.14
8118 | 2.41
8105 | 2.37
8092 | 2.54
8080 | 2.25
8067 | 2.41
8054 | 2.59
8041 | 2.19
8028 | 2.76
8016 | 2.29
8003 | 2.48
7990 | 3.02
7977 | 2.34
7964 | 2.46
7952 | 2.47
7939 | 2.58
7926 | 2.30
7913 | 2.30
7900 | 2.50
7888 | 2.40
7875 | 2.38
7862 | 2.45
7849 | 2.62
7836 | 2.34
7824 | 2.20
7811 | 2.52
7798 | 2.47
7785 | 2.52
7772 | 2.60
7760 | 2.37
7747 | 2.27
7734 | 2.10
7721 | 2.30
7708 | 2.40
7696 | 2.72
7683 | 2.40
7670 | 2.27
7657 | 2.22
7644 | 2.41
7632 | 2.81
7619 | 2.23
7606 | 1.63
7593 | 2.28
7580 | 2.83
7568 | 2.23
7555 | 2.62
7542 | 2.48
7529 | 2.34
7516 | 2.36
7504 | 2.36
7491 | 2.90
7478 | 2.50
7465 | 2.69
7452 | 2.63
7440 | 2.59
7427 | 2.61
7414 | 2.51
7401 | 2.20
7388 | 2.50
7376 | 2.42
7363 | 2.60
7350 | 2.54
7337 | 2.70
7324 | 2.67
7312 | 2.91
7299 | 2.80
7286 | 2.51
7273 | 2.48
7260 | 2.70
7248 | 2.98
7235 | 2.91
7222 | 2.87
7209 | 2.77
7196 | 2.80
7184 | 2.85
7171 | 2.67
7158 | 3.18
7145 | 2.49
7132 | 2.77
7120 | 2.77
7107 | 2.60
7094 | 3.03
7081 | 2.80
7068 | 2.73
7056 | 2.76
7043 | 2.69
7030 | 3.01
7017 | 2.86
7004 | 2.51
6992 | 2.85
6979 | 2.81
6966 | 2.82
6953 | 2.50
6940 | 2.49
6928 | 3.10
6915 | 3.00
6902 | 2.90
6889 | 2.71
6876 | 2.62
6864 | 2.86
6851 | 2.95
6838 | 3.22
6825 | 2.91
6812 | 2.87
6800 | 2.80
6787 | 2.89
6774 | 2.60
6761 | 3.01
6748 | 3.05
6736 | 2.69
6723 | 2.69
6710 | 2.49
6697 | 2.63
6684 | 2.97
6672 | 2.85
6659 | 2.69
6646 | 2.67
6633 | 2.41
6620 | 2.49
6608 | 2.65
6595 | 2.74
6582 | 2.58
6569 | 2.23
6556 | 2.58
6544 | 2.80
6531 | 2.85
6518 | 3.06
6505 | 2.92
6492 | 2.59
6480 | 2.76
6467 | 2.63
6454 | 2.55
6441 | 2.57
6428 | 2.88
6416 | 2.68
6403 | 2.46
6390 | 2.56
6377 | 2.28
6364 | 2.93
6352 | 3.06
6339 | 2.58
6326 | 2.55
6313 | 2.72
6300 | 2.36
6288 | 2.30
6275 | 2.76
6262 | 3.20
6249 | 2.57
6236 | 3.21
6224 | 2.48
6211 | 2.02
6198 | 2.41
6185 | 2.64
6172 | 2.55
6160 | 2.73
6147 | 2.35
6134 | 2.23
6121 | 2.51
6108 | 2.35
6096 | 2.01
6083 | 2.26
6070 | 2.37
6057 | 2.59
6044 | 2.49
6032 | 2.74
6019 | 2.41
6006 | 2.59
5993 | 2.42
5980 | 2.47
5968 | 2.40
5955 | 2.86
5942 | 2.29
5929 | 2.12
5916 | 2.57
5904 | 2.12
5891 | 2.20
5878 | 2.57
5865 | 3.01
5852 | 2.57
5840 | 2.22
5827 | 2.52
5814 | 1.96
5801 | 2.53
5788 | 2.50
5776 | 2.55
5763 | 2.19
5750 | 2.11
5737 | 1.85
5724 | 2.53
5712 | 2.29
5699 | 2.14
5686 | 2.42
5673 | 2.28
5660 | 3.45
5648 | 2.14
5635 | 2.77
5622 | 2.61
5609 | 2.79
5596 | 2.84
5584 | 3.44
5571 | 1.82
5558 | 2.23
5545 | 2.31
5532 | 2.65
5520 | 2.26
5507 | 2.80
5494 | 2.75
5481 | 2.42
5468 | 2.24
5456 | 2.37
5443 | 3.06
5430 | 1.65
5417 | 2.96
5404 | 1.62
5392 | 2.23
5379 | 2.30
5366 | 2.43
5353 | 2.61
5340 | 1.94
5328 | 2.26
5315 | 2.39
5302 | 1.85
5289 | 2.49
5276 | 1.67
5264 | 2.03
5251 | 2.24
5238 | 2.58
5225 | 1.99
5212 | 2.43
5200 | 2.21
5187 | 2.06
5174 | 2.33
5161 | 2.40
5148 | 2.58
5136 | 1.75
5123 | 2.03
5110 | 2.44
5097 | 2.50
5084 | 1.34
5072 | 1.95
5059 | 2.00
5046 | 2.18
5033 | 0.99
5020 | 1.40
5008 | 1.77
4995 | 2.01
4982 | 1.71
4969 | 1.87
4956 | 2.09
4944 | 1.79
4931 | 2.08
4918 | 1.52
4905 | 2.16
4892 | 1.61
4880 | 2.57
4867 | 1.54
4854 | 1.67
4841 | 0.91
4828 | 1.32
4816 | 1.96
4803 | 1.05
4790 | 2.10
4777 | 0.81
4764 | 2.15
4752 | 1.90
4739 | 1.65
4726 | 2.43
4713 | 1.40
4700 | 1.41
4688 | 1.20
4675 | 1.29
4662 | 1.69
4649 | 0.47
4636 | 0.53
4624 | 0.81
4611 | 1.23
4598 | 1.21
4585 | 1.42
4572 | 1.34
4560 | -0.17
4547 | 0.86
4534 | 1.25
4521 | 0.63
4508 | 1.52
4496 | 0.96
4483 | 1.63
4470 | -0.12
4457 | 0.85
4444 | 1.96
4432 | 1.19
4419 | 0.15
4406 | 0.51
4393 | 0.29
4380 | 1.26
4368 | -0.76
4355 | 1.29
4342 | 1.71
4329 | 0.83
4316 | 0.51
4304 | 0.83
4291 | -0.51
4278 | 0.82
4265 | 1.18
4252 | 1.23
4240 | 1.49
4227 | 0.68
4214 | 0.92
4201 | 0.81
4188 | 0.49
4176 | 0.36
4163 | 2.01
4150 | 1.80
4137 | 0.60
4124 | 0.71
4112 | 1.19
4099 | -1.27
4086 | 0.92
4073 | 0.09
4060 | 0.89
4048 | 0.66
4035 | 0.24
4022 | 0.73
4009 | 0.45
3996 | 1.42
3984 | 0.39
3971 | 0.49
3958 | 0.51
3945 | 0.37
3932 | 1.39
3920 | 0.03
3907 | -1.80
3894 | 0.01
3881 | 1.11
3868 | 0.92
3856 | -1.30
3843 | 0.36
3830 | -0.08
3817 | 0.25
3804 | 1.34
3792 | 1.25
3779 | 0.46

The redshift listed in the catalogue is 0.18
